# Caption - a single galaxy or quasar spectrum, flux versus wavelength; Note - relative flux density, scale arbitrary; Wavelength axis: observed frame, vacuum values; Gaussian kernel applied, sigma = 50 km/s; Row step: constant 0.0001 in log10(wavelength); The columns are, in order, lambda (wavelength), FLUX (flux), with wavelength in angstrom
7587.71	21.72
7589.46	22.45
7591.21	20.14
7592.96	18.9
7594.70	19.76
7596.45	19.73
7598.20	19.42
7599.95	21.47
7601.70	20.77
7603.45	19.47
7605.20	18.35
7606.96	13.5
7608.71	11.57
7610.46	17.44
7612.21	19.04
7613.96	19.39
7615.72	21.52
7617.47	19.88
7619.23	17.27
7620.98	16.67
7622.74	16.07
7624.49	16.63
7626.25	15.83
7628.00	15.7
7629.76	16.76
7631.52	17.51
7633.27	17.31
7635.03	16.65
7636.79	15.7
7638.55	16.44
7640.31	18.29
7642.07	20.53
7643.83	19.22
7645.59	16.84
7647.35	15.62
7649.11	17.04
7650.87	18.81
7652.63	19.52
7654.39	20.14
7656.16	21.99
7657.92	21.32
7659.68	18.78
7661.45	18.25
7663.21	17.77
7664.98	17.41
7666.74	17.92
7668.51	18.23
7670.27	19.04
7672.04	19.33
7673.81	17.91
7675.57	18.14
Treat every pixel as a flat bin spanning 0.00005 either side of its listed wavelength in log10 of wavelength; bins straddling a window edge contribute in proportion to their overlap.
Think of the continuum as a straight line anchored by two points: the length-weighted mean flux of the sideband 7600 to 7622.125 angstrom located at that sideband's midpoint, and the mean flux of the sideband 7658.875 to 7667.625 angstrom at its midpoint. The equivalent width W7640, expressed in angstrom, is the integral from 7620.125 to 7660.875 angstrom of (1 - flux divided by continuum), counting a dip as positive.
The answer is 0.5 angstrom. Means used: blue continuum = 18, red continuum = 18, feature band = 17.8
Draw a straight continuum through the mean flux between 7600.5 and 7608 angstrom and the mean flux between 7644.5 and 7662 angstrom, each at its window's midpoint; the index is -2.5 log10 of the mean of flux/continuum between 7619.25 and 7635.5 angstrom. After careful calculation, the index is 0.11 mag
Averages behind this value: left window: 18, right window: 18.8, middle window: 16.6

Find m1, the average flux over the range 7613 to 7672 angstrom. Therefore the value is 18.1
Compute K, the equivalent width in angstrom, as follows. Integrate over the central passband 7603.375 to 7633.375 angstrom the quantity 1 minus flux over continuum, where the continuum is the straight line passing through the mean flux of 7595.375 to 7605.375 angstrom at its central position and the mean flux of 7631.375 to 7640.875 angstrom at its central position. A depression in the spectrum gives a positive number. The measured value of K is 2.0 angstrom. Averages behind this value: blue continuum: 20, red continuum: 16.9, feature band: 17.2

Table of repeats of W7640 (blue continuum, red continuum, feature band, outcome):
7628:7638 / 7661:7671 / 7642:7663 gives -1.67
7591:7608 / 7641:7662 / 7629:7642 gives 1.26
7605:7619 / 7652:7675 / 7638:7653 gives 0.39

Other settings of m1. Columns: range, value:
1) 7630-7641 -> 16.9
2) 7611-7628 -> 17.9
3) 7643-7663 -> 18.8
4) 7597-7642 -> 17.6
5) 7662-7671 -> 18.1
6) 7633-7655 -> 17.8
